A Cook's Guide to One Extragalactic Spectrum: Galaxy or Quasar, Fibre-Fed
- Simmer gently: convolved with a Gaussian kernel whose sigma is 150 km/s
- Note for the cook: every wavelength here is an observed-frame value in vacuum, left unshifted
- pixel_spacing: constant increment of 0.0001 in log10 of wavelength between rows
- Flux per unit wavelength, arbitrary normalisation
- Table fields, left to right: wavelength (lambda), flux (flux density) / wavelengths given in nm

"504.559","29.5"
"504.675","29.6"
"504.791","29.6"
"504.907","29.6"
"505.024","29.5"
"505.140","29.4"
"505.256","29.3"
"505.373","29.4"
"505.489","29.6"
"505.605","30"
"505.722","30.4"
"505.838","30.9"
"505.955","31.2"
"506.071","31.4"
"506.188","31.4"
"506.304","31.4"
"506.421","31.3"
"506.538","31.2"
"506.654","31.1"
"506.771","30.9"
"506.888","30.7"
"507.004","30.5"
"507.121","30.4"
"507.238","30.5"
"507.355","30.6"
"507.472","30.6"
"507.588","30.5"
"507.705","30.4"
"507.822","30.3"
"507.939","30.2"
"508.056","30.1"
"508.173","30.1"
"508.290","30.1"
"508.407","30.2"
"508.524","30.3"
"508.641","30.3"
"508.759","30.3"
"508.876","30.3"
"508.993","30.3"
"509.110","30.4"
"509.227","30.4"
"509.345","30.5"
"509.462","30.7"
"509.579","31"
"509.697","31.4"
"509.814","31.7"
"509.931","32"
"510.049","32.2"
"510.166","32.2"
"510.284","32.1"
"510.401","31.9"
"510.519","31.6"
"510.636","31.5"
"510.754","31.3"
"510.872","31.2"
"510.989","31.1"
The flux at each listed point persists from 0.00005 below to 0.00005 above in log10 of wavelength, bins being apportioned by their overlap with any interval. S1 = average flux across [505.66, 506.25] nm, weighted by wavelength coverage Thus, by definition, 31.1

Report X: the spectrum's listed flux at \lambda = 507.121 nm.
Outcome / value 30.4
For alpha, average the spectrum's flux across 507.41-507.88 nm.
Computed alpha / 30.5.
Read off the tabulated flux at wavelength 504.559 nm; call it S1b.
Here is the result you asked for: 29.5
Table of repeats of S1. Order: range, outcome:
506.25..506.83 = 31.1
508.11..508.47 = 30.1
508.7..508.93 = 30.3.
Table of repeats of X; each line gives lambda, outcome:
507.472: 30.6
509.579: 31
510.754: 31.3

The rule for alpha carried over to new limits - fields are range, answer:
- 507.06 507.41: 30.4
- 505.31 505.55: 29.5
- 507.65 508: 30.3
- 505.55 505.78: 30.2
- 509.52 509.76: 31.2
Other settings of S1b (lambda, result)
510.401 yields 31.9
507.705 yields 30.4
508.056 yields 30.1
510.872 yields 31.2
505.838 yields 30.9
